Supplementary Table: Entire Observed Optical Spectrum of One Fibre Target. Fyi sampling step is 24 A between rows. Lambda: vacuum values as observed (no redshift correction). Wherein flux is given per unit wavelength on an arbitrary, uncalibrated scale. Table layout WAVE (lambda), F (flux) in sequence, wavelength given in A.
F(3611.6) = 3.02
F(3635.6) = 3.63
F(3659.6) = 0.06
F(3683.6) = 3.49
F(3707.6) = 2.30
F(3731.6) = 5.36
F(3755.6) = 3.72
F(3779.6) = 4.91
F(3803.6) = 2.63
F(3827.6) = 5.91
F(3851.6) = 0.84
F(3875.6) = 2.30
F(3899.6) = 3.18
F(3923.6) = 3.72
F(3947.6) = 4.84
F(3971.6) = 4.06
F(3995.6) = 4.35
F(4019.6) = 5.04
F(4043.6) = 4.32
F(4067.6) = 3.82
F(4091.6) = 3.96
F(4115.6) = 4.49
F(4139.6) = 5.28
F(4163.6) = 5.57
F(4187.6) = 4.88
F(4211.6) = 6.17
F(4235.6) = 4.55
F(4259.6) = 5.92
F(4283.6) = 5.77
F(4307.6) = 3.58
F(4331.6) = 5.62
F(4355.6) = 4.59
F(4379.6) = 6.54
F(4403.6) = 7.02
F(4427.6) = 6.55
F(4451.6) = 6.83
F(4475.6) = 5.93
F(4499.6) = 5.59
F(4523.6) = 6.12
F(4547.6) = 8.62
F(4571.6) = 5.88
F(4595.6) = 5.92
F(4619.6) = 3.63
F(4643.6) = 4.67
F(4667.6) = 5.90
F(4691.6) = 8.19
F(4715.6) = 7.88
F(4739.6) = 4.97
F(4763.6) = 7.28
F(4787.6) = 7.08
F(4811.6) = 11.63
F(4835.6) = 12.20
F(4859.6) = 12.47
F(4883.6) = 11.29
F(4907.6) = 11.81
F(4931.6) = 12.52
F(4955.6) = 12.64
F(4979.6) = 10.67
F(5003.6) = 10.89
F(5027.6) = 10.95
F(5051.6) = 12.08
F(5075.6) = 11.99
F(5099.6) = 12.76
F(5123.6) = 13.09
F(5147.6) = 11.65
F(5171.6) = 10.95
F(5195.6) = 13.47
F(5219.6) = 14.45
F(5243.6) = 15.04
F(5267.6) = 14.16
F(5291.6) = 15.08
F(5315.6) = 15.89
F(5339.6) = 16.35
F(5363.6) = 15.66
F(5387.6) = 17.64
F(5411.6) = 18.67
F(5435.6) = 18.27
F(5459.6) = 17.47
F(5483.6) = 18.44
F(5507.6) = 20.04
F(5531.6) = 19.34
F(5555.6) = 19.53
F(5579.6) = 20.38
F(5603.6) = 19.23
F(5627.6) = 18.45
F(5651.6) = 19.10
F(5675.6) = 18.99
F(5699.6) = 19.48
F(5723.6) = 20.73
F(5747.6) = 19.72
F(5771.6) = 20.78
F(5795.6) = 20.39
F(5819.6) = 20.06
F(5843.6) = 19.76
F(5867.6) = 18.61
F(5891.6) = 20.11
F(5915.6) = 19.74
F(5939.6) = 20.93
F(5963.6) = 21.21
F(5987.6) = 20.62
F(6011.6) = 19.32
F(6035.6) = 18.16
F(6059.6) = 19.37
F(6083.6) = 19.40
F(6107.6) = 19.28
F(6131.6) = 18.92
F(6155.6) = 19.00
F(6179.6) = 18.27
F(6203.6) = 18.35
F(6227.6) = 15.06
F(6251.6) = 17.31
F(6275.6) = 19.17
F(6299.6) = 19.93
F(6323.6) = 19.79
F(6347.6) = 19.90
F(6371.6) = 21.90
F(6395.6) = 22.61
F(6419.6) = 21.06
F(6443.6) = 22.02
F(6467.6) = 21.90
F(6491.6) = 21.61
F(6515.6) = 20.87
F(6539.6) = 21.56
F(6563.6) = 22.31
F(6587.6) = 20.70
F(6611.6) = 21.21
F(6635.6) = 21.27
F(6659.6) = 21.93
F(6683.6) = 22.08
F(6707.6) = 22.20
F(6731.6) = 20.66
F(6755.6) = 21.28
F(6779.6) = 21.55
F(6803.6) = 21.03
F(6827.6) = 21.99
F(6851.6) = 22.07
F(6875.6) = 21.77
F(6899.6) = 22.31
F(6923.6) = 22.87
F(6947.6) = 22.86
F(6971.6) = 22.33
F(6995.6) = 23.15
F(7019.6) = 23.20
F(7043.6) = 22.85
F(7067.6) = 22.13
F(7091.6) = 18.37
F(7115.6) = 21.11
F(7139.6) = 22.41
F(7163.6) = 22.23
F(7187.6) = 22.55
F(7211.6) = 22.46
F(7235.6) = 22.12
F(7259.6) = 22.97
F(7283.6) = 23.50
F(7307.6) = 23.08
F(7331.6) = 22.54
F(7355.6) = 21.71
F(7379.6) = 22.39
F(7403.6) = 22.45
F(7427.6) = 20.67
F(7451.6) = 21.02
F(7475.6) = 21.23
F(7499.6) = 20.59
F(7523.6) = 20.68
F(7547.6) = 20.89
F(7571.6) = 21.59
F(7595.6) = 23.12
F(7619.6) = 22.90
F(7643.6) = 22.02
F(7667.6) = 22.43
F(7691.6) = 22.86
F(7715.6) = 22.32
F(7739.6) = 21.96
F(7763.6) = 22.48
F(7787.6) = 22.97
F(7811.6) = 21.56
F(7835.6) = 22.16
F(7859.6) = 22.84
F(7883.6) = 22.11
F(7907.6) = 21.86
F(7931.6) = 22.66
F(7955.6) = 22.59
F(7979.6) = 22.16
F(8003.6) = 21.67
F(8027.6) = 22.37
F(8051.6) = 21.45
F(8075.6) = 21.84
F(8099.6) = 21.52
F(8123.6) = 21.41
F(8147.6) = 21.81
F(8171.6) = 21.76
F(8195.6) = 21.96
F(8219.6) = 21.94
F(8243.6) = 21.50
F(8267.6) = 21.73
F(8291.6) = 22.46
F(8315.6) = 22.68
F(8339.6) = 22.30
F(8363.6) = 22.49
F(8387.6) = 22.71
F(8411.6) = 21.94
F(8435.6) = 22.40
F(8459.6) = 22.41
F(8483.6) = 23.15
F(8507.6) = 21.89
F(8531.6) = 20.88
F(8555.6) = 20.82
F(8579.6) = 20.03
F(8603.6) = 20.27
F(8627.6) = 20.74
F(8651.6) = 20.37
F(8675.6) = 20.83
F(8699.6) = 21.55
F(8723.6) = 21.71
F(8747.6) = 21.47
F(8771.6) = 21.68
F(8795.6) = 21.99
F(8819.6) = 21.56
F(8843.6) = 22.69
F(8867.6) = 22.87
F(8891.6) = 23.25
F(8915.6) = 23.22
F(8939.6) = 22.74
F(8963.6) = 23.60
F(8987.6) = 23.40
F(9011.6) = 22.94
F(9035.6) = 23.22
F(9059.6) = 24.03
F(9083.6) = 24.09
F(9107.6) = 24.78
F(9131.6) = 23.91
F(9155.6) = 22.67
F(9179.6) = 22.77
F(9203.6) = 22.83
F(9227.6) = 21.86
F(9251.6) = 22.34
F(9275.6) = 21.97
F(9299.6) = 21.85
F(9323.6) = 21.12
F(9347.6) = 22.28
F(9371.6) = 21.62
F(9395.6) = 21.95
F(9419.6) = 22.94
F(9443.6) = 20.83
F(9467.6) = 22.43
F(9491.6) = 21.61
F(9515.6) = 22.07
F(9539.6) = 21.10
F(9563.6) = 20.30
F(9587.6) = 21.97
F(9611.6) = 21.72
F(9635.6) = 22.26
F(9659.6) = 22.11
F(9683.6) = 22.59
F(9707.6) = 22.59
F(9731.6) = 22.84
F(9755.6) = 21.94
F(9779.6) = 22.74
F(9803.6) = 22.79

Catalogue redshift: 0.20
